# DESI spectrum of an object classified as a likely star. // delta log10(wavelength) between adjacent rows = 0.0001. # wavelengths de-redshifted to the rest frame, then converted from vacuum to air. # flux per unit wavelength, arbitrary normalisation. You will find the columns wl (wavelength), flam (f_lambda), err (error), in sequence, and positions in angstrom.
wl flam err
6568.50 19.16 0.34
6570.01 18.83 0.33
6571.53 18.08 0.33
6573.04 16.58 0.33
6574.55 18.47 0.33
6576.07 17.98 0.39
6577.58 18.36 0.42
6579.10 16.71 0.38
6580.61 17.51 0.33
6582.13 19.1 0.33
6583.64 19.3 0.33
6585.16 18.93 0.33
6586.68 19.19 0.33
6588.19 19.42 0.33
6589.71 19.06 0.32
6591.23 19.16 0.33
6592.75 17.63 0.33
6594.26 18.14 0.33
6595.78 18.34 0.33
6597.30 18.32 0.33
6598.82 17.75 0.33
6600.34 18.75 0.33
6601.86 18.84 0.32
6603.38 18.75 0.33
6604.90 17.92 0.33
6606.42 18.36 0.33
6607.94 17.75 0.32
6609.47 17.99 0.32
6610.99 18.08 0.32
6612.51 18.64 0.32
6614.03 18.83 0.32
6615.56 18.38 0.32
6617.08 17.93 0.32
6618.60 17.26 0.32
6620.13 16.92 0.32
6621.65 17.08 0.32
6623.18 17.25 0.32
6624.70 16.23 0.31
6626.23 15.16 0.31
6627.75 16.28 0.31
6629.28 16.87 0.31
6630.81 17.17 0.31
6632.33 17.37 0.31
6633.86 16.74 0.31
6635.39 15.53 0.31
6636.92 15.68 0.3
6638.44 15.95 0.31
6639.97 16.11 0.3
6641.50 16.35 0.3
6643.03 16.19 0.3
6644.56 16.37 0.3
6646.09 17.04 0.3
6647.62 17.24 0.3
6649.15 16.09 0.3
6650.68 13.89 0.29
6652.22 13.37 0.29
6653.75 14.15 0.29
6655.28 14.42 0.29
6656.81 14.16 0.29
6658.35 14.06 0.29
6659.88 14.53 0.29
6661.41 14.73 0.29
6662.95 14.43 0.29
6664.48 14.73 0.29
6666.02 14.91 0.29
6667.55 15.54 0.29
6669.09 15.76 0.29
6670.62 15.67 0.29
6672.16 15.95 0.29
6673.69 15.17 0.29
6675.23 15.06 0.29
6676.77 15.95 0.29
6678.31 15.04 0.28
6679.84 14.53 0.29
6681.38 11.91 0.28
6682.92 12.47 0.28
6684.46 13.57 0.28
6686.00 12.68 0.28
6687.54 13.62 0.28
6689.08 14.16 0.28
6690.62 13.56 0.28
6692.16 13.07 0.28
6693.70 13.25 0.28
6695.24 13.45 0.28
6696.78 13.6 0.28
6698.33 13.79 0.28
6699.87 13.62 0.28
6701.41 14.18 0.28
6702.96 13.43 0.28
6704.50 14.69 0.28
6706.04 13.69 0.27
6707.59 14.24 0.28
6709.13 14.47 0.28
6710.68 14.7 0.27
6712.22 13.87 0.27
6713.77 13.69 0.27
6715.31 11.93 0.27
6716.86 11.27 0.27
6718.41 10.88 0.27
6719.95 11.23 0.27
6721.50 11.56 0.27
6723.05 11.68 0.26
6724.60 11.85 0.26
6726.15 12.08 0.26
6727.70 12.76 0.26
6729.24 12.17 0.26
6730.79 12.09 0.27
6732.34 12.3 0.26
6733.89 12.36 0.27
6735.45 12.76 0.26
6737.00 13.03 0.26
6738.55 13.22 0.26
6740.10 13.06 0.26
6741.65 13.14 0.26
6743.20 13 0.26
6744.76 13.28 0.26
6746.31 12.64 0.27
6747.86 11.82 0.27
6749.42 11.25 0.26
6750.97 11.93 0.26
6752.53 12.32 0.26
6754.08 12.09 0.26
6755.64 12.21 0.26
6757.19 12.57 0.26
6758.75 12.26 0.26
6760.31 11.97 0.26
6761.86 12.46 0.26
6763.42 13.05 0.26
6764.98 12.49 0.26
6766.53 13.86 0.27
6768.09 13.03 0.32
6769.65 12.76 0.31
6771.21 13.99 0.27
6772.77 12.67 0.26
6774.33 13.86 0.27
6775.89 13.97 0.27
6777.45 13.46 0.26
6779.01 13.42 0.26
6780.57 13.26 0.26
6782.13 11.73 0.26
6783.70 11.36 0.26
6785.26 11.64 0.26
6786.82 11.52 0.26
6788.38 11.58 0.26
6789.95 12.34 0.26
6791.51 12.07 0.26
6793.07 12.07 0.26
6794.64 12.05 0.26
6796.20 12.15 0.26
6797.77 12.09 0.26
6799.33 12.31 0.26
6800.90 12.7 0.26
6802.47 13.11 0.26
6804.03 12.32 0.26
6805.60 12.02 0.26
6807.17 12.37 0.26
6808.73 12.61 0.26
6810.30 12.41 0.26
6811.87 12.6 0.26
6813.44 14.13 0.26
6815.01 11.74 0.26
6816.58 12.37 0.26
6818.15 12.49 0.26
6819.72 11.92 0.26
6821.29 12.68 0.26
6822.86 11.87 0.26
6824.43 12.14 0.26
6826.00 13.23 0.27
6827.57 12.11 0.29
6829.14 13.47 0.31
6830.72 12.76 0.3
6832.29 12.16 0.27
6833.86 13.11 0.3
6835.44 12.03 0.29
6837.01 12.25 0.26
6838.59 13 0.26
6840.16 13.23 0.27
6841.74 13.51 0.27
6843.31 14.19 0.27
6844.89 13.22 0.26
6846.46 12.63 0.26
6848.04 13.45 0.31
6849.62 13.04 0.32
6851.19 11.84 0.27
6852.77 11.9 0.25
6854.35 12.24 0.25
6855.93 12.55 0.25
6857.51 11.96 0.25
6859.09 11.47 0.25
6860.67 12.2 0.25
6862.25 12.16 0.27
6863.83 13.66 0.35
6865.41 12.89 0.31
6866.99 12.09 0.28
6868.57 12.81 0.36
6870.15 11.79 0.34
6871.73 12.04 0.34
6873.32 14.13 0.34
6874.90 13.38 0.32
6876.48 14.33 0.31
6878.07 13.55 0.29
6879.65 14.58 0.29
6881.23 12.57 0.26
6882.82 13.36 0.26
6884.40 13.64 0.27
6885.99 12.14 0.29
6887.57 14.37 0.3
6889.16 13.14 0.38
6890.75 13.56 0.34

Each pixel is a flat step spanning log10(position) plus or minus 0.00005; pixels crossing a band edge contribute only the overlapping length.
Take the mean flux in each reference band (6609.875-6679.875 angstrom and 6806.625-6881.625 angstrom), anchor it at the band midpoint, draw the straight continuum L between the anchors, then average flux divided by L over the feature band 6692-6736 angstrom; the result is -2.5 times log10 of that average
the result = 0.15 mag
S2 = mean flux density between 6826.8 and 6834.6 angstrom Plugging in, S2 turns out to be 12.7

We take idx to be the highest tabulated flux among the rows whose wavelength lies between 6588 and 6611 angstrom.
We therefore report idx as 19.42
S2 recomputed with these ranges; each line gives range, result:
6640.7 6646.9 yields 16.5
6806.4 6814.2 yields 12.8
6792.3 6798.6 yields 12.1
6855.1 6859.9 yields 12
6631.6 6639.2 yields 16.3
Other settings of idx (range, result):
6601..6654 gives 18.84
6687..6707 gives 14.69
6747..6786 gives 13.99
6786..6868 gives 14.19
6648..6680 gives 16.09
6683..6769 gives 14.7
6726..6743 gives 13.22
